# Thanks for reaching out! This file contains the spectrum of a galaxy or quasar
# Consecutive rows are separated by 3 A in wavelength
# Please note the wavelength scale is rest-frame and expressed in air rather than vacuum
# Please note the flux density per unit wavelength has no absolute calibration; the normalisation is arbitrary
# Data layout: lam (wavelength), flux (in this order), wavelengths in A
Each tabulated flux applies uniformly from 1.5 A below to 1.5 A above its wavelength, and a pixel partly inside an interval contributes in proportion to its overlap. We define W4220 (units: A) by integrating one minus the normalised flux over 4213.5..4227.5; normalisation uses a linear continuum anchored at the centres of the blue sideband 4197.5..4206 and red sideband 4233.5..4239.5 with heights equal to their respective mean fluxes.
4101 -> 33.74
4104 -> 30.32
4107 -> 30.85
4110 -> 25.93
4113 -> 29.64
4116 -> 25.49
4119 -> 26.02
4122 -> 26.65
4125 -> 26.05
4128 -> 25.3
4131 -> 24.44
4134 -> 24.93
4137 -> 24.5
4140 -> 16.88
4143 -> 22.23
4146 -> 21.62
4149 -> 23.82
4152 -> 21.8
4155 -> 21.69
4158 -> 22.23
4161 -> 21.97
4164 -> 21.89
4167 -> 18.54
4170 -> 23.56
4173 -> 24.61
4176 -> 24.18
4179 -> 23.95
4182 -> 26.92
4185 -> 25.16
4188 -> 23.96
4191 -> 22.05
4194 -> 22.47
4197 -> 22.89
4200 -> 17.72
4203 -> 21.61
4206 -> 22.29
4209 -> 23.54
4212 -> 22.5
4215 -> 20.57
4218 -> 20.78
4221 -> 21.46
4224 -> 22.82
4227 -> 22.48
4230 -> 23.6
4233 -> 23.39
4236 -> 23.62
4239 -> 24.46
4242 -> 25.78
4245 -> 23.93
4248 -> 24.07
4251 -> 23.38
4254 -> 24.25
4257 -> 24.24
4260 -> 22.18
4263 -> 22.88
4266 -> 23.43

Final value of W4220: 0.5 A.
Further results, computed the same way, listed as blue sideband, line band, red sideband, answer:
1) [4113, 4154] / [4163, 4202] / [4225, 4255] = 1.69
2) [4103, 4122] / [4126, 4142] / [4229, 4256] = 2.34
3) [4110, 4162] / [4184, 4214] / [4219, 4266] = 1.66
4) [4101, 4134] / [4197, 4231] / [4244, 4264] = 3.95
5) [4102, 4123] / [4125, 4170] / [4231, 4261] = 7.54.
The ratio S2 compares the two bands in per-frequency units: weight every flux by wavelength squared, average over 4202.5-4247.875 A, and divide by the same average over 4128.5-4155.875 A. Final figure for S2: 1.06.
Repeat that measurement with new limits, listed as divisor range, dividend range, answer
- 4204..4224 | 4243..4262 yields 1.10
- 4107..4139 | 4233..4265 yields 0.97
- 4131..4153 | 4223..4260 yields 1.11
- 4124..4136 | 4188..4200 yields 0.91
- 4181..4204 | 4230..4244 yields 1.09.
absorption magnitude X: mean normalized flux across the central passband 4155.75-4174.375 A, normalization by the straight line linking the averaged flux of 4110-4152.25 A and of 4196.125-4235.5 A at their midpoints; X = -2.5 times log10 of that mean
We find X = 0.06 mag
